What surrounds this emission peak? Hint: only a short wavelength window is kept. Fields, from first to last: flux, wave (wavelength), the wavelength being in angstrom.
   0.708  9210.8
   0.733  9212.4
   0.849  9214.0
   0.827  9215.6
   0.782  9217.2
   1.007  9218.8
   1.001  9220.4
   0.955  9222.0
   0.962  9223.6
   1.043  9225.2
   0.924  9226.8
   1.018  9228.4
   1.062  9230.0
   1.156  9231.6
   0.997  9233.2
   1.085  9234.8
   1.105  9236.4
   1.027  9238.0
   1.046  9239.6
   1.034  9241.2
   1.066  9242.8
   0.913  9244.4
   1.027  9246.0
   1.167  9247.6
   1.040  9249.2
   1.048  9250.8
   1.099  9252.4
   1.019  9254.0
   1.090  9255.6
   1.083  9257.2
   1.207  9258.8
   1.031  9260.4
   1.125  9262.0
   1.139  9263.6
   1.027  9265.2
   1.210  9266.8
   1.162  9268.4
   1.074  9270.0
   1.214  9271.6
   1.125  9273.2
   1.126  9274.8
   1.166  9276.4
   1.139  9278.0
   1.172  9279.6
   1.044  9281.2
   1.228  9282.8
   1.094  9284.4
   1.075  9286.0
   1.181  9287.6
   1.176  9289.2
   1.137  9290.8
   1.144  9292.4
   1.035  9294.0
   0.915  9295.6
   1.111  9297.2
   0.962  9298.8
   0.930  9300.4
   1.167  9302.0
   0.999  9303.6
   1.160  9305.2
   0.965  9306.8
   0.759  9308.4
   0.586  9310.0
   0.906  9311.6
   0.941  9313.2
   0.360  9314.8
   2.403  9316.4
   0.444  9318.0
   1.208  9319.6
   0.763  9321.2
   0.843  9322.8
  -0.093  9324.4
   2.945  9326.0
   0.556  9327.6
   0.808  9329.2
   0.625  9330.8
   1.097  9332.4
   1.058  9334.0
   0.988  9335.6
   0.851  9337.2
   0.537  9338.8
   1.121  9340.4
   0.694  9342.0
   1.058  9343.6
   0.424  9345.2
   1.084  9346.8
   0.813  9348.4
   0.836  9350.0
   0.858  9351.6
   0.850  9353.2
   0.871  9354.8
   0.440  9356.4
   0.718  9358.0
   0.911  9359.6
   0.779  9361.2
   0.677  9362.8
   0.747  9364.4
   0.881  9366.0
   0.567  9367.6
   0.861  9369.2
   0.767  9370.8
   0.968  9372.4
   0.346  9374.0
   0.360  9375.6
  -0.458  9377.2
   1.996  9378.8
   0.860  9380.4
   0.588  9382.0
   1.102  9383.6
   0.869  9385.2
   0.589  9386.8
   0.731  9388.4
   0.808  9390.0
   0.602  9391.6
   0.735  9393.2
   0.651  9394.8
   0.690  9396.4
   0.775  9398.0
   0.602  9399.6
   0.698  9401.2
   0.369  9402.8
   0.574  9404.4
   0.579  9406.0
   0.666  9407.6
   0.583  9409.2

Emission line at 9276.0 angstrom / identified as Mg II 2798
